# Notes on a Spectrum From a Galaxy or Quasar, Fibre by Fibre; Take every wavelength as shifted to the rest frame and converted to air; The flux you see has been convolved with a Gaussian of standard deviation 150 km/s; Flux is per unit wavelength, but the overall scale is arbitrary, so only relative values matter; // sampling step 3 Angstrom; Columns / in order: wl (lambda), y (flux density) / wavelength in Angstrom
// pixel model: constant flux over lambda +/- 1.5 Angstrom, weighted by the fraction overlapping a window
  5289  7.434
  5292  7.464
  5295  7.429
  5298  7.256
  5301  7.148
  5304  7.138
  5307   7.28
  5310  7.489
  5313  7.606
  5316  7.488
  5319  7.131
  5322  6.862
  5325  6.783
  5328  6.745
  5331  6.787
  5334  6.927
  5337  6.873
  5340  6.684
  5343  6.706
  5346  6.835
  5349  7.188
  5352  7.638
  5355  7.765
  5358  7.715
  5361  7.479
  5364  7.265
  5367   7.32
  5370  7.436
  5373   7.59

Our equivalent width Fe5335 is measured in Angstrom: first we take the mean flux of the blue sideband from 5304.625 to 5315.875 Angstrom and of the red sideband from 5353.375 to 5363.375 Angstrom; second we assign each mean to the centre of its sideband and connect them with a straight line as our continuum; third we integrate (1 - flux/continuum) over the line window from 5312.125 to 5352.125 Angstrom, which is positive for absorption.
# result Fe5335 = 2.83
